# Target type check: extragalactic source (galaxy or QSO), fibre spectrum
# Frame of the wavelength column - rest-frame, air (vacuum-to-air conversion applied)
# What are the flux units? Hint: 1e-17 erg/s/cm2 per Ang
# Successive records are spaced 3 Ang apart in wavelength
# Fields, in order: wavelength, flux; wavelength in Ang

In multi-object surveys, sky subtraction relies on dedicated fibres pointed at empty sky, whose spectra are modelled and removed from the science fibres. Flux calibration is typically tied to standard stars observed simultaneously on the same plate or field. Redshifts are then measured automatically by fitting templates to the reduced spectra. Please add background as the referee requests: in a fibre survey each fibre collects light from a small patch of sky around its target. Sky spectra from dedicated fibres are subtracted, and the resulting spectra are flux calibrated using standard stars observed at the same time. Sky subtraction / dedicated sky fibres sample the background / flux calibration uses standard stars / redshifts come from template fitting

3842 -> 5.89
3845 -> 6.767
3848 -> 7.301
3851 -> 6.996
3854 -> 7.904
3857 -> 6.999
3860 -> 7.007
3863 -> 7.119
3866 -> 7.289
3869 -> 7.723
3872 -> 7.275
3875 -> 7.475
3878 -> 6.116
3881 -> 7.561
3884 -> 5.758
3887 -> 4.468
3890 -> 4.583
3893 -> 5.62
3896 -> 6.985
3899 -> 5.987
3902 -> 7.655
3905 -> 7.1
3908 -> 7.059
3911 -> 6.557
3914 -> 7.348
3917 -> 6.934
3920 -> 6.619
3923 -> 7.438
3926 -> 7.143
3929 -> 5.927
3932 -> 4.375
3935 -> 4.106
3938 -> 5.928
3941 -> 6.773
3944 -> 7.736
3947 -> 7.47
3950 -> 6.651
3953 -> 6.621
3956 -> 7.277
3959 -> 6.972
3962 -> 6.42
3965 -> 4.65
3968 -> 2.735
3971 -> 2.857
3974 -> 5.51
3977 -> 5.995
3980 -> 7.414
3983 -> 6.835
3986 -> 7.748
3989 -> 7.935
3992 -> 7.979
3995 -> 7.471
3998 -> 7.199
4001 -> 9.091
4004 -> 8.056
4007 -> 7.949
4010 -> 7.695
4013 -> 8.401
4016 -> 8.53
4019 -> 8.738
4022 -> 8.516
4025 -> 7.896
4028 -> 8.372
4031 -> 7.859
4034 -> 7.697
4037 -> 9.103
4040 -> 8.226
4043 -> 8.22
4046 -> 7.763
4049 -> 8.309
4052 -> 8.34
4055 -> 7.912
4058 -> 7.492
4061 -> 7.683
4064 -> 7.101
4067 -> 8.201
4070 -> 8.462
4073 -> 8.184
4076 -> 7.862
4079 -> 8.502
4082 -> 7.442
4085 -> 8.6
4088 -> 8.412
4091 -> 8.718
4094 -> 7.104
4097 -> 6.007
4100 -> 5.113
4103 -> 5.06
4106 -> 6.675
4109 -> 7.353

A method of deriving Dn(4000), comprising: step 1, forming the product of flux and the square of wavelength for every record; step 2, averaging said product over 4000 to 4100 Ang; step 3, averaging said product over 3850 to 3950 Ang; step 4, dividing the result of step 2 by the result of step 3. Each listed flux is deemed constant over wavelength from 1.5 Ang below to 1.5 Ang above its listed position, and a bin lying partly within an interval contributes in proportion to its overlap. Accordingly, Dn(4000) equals 1.30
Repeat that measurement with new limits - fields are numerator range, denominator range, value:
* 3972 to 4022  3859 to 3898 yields 1.24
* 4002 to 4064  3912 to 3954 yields 1.31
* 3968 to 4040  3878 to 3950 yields 1.23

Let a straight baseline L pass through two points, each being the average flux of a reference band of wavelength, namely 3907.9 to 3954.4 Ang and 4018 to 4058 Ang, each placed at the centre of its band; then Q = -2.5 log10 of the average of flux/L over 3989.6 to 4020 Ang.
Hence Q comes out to -0.06 mag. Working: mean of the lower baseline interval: 6.53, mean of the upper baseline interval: 8.19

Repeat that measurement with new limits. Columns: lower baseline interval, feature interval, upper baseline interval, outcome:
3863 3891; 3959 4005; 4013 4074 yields 0.16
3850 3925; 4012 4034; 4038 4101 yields -0.10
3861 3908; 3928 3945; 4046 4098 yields 0.21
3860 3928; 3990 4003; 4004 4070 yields -0.03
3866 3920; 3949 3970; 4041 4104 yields 0.20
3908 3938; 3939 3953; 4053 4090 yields -0.08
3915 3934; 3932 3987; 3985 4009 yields 0.18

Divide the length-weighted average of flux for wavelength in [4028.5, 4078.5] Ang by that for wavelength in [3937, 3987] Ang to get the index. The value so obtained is 1.3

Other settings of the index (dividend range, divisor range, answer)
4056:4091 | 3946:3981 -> 1.37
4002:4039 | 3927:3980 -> 1.42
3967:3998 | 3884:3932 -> 0.99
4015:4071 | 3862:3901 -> 1.26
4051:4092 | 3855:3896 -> 1.23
